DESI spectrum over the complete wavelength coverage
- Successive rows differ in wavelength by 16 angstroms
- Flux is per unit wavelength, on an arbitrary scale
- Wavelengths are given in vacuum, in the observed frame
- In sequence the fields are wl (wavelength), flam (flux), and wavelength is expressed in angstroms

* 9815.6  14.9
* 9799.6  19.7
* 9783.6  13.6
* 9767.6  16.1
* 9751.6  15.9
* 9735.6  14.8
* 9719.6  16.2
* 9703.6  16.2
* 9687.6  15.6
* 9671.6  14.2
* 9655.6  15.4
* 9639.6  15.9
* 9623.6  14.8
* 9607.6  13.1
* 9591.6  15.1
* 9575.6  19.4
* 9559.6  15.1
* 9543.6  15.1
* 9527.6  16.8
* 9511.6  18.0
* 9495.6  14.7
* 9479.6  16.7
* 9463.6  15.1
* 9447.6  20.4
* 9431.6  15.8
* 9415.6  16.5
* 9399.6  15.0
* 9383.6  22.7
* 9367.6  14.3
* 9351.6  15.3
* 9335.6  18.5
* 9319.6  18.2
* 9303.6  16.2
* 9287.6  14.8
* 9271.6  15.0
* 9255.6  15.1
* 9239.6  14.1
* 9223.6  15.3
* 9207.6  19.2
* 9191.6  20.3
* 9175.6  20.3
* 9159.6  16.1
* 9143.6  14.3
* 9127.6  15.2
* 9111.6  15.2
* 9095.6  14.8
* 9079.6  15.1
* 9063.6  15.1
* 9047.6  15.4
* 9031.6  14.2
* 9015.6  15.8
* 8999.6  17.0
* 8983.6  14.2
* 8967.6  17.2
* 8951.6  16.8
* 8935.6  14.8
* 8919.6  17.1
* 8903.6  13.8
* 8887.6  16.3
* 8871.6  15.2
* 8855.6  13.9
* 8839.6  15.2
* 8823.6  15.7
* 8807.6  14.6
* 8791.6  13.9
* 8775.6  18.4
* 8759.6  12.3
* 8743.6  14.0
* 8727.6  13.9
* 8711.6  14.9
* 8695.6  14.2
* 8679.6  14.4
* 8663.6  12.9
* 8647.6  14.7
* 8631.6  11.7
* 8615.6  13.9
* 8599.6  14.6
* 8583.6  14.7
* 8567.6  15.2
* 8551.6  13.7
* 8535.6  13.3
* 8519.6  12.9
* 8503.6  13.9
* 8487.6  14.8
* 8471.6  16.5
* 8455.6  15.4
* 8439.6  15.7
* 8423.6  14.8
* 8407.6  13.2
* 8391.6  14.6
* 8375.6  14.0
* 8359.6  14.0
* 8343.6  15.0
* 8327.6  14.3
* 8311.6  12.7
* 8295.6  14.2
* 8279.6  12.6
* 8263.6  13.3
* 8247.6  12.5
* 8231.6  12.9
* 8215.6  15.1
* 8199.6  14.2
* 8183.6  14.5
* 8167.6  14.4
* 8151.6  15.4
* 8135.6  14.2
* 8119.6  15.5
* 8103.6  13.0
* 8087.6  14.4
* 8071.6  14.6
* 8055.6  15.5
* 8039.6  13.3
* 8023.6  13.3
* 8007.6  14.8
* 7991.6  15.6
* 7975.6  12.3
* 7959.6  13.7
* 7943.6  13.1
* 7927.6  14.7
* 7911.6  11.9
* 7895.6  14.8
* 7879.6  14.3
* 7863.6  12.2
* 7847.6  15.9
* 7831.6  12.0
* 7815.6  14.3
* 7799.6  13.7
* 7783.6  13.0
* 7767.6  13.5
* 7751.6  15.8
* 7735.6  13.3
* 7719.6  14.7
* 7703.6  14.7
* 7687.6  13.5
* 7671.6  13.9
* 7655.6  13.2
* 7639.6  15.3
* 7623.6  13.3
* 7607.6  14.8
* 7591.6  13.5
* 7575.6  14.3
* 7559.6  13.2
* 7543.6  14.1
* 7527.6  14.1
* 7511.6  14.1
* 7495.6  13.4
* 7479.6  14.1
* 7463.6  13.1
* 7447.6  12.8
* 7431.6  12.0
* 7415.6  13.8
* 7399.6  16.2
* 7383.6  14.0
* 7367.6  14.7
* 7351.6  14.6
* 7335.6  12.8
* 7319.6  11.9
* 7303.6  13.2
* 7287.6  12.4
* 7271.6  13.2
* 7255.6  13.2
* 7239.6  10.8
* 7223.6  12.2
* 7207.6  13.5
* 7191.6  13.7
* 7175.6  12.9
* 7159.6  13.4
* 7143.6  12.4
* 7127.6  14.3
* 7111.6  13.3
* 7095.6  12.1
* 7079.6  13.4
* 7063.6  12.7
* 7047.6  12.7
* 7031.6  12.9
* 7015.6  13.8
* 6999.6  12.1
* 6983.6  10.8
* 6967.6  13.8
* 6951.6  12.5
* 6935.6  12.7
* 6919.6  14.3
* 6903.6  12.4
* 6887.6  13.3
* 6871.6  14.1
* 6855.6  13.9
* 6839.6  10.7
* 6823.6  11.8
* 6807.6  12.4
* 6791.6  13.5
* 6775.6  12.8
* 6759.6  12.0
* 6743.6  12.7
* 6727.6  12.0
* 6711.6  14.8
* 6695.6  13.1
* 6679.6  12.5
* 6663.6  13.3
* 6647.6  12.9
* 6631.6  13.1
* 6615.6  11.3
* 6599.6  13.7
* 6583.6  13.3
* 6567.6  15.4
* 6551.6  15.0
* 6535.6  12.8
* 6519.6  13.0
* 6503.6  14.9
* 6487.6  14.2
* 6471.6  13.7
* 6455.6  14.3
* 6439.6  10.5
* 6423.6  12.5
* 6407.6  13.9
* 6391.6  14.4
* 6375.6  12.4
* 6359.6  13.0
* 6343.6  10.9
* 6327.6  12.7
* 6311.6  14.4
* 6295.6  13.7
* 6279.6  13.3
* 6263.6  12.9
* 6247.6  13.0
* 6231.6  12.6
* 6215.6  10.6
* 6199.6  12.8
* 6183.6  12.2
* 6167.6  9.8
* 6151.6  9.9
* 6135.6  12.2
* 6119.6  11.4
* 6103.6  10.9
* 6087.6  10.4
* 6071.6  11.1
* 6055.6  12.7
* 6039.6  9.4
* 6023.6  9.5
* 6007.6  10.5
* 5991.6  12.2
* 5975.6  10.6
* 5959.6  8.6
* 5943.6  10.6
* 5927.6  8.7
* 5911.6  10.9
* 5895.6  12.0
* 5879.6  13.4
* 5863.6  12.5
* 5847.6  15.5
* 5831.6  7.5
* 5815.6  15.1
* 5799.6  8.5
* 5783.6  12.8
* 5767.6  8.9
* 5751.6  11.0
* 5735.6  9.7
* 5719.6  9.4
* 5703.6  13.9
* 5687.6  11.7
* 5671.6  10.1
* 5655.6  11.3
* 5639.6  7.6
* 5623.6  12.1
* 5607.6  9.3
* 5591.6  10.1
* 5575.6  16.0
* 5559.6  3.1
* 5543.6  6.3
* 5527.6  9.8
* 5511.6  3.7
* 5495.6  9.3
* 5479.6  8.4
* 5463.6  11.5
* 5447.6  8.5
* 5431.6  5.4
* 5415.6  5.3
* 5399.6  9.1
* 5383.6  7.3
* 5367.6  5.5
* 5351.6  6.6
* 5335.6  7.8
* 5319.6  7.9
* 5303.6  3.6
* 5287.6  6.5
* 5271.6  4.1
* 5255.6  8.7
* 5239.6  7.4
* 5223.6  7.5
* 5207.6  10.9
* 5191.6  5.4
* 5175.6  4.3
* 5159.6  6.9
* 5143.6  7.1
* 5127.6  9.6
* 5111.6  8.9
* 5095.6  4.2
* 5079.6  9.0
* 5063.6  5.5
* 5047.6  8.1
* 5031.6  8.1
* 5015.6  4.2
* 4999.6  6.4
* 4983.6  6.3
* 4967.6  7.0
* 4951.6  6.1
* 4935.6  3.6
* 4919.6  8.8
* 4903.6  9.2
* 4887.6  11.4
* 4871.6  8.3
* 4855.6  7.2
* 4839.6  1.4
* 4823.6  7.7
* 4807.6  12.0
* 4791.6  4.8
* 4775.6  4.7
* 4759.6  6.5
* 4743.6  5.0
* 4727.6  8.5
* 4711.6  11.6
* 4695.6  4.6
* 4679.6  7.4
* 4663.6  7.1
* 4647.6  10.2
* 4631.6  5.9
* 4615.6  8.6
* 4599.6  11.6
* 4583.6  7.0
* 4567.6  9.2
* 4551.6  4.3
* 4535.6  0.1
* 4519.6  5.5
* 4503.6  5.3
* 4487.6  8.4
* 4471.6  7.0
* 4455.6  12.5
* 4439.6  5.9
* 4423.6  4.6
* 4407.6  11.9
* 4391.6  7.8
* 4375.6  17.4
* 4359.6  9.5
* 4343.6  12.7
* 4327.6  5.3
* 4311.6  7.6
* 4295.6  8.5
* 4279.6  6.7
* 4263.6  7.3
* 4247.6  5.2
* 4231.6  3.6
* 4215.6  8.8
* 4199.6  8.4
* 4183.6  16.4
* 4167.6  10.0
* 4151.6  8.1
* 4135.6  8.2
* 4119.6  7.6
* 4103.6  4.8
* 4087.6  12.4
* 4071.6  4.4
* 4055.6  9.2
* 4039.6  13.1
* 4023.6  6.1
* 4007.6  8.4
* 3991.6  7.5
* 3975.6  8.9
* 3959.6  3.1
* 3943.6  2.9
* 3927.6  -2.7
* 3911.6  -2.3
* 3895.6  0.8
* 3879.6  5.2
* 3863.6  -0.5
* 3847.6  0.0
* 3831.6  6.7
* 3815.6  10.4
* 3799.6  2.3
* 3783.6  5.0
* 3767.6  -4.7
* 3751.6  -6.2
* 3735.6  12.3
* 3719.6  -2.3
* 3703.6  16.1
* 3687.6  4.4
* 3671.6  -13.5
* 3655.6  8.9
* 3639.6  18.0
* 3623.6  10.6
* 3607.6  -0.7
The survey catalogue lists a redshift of 0.399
